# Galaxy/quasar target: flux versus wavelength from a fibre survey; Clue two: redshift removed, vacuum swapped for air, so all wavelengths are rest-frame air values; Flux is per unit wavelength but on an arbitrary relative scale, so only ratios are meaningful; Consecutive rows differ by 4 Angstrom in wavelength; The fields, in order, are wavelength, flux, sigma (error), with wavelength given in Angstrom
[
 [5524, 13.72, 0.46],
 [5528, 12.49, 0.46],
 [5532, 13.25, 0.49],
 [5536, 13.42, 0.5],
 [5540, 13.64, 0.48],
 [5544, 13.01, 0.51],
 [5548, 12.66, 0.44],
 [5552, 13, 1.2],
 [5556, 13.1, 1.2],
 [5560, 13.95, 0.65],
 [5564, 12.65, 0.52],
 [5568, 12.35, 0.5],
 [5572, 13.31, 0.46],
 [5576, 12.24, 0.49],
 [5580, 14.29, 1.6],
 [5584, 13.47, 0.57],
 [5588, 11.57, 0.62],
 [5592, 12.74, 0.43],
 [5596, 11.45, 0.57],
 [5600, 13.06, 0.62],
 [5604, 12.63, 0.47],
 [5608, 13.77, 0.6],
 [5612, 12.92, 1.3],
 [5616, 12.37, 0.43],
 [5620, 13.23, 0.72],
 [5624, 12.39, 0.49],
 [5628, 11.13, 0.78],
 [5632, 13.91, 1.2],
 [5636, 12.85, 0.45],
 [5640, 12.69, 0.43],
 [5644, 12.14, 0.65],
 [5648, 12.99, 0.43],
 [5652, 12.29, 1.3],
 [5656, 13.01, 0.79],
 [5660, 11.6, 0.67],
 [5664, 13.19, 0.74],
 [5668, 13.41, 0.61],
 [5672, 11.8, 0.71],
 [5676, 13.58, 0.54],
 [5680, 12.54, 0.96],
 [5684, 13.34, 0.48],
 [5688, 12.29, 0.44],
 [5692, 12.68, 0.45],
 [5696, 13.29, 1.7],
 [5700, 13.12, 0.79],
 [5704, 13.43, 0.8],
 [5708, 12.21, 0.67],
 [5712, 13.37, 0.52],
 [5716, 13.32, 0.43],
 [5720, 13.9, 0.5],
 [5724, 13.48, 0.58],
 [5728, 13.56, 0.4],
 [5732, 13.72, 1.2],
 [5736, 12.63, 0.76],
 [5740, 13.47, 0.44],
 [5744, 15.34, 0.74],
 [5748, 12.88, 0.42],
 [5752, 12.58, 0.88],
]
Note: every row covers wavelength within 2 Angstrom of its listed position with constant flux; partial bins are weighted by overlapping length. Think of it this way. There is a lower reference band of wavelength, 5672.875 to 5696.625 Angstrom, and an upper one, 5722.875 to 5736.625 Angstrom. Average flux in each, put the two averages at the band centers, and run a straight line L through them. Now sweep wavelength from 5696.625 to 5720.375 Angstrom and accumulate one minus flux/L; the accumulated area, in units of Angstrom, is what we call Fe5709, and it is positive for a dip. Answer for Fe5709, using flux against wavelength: 0.0 Angstrom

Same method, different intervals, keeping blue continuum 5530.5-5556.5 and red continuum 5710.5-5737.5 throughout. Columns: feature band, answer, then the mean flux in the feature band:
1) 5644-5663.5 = 1.2 Angstrom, 12.5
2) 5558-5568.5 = 0.1 Angstrom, 13.1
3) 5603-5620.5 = 0.4 Angstrom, 13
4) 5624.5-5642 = 0.9 Angstrom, 12.6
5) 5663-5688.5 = 0.9 Angstrom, 12.9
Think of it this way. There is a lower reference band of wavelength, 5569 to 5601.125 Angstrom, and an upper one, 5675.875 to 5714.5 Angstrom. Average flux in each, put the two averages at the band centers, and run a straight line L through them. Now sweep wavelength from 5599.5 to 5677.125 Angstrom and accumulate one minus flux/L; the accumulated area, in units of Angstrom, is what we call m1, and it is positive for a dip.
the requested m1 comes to 0.7 Angstrom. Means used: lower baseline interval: 12.7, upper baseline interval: 13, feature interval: 12.7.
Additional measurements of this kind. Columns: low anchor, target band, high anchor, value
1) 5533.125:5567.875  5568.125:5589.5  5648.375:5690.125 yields 0.1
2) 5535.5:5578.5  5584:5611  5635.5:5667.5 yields 0.5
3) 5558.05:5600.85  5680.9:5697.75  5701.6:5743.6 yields 0.5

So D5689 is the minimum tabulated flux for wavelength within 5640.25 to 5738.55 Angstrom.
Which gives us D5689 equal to 11.6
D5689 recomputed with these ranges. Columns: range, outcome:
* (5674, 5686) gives 12.54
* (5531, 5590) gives 11.57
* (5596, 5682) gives 11.13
